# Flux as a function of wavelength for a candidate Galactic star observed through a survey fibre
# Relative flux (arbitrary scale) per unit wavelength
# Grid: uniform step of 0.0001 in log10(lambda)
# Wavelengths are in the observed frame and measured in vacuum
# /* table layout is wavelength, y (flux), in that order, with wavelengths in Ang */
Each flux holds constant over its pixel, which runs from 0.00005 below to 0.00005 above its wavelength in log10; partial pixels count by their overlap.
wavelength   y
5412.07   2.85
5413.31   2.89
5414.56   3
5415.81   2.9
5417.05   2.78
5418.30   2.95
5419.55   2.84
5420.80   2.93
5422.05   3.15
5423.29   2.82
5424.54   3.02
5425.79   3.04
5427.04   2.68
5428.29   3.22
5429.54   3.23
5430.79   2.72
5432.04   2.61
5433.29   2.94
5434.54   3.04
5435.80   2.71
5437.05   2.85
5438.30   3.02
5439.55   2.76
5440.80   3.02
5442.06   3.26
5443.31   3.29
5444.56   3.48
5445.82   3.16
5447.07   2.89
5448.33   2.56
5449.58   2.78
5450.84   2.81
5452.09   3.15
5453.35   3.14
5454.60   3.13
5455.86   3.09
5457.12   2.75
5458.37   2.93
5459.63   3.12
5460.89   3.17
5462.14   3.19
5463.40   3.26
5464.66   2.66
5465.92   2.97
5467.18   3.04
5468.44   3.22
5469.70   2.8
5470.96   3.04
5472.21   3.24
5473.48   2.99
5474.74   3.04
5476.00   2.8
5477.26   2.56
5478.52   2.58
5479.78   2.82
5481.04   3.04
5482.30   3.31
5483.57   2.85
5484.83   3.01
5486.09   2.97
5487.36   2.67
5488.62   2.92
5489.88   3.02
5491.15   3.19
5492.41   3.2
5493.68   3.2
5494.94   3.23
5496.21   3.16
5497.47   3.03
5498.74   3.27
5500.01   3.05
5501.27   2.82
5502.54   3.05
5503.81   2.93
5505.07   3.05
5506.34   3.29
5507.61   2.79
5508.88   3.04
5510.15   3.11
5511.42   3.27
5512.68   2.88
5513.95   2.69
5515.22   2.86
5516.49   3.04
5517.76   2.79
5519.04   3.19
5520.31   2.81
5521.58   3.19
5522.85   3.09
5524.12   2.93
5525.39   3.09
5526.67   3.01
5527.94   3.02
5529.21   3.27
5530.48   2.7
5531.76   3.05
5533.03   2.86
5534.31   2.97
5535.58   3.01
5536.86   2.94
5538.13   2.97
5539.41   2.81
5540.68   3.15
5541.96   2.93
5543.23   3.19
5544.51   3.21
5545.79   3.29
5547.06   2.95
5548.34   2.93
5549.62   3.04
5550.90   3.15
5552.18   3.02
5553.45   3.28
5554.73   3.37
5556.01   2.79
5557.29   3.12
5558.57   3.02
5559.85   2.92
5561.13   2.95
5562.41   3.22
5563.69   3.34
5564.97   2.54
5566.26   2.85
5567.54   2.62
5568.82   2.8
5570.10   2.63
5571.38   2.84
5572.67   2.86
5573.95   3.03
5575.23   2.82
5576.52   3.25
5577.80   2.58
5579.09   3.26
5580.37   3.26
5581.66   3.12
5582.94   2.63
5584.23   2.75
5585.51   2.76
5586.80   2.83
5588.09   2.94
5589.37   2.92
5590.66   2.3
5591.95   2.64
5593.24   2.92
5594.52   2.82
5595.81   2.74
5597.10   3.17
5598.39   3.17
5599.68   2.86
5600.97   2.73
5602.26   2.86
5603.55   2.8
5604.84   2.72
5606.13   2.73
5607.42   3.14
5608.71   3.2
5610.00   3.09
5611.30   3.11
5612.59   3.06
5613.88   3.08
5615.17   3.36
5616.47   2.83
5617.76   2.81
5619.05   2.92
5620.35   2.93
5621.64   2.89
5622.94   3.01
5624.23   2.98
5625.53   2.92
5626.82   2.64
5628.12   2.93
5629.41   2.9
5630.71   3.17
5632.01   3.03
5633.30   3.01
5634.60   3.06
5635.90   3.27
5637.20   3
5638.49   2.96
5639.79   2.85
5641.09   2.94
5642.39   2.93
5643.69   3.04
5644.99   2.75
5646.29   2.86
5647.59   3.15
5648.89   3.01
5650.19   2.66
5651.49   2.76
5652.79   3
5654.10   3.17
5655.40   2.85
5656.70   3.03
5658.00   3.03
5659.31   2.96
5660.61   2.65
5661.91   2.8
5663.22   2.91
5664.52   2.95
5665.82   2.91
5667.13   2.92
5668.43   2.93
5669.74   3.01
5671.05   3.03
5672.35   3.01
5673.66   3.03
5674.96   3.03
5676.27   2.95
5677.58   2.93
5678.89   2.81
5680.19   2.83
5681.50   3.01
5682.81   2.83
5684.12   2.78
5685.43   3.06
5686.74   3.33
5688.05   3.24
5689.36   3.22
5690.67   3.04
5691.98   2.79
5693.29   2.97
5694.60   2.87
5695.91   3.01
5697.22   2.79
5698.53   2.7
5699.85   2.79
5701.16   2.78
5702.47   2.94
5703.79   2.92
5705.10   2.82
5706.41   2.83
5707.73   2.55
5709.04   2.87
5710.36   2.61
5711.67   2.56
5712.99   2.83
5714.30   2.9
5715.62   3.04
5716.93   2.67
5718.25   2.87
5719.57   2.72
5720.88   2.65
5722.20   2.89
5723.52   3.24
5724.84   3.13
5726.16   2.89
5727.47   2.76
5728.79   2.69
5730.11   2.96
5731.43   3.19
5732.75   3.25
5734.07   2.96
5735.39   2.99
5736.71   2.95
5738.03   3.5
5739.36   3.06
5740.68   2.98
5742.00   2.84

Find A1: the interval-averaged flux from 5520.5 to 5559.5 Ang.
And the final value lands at 3.04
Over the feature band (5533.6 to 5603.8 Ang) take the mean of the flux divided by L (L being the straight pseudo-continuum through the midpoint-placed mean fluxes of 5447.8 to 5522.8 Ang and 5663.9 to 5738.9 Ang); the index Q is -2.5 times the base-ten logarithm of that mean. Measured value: 0.01 mag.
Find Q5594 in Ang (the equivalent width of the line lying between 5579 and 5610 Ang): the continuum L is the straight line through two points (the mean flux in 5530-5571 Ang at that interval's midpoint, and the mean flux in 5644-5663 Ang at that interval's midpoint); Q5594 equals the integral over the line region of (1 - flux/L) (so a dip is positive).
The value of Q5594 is 0.7 Ang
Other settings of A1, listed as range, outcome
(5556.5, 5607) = 2.88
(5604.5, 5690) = 2.97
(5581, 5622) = 2.9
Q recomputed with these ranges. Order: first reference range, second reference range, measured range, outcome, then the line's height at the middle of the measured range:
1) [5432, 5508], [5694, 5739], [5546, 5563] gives -0.04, 2.96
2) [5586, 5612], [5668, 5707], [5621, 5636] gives -0.03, 2.9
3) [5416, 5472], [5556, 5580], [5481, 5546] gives -0.03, 2.95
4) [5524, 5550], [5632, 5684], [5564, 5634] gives 0.03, 2.98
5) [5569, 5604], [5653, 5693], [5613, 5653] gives -0.01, 2.92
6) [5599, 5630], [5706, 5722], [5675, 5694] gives -0.06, 2.81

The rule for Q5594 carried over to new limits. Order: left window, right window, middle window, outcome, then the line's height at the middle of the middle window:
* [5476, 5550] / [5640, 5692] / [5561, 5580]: 0.48 Ang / 2.98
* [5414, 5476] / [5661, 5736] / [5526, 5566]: -1.02 Ang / 2.96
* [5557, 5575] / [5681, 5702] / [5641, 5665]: 0.15 Ang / 2.94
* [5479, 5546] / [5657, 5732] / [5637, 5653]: 0.13 Ang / 2.93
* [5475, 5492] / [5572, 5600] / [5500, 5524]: -0.73 Ang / 2.91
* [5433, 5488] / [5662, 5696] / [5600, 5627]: 0.25 Ang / 2.98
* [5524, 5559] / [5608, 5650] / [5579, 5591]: 0.56 Ang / 3.01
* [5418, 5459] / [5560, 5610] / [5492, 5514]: -1.01 Ang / 2.93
